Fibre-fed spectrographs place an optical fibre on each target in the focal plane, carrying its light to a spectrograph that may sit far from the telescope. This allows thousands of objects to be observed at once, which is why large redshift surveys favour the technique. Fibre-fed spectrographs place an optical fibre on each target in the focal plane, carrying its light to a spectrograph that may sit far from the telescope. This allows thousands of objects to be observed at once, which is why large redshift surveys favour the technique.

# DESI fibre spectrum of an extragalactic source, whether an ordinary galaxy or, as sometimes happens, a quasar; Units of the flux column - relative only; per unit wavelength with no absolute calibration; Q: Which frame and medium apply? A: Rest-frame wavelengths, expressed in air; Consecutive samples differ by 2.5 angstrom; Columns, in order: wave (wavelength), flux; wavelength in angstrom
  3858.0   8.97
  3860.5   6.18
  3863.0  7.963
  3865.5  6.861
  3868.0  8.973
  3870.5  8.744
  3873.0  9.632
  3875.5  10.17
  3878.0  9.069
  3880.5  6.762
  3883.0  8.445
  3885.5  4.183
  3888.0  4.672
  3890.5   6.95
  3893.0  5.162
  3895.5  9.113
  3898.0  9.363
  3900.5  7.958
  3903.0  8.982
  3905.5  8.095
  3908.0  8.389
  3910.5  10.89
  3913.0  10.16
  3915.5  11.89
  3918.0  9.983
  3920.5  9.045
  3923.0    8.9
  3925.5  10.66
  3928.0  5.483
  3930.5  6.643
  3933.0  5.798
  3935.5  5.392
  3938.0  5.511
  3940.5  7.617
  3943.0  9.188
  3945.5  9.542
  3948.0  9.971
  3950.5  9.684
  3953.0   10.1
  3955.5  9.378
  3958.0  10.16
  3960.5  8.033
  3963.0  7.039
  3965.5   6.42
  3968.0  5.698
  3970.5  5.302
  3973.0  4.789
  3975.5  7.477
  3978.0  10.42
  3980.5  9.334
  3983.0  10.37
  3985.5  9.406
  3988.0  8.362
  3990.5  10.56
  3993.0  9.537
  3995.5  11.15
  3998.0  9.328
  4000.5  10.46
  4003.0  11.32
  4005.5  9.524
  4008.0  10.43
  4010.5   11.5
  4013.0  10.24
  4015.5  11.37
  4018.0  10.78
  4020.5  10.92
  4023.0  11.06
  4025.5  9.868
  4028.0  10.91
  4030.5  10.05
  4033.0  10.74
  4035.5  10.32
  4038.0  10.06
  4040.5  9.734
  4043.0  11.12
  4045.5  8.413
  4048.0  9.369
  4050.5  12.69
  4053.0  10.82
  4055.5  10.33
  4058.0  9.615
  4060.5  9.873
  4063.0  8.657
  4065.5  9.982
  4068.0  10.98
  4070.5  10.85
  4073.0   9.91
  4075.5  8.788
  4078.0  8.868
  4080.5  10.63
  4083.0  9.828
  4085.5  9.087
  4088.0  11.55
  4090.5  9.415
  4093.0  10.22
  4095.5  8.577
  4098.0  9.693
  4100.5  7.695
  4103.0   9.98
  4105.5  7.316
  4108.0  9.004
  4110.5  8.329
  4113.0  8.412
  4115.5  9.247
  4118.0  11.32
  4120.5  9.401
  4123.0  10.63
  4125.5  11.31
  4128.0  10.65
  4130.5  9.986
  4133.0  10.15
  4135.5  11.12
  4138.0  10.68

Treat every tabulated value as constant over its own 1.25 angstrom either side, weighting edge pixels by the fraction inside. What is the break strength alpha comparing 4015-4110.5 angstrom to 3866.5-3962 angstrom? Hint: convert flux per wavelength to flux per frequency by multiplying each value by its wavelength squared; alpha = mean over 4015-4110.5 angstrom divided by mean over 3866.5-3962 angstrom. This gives 1.3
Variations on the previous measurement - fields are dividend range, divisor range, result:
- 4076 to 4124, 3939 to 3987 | 1.20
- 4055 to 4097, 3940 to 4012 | 1.14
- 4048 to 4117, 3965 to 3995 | 1.23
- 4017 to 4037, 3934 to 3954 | 1.32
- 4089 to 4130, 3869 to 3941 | 1.30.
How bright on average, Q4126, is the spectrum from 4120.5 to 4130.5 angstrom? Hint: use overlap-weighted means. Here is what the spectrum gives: 10.6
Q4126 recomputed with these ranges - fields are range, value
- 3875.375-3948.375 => 8.08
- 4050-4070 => 10.3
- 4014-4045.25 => 10.5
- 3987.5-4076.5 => 10.3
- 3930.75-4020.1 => 8.89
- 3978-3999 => 9.8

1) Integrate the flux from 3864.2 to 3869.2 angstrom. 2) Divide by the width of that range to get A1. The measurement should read 7.91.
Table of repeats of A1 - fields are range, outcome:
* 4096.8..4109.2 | 8.73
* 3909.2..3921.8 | 10.4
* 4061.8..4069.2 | 9.87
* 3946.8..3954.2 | 9.92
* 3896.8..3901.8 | 8.66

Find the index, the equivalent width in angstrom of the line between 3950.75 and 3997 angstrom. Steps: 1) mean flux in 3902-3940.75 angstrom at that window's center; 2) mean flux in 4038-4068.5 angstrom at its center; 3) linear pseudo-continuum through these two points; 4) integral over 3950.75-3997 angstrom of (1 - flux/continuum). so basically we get 2.6 angstrom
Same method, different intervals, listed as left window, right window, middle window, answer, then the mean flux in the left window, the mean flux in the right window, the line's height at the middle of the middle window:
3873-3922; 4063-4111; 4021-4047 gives -2.9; 8.42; 9.51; 9.2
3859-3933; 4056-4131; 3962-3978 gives 4.2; 8.21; 9.66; 8.76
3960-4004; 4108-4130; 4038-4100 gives -3.5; 8.61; 9.86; 9.4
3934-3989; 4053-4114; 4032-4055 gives -3.3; 8.13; 9.51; 9.06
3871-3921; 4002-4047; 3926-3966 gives 5.6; 8.44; 10.5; 9.22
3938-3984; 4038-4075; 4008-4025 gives -2.8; 8.27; 10.1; 9.36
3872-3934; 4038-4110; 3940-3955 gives -1.4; 8.26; 9.74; 8.65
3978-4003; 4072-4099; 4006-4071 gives -3.9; 9.94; 9.69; 9.81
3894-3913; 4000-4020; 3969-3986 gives 3.6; 9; 10.7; 10.2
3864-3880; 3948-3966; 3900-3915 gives -0.8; 8.79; 8.87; 8.83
